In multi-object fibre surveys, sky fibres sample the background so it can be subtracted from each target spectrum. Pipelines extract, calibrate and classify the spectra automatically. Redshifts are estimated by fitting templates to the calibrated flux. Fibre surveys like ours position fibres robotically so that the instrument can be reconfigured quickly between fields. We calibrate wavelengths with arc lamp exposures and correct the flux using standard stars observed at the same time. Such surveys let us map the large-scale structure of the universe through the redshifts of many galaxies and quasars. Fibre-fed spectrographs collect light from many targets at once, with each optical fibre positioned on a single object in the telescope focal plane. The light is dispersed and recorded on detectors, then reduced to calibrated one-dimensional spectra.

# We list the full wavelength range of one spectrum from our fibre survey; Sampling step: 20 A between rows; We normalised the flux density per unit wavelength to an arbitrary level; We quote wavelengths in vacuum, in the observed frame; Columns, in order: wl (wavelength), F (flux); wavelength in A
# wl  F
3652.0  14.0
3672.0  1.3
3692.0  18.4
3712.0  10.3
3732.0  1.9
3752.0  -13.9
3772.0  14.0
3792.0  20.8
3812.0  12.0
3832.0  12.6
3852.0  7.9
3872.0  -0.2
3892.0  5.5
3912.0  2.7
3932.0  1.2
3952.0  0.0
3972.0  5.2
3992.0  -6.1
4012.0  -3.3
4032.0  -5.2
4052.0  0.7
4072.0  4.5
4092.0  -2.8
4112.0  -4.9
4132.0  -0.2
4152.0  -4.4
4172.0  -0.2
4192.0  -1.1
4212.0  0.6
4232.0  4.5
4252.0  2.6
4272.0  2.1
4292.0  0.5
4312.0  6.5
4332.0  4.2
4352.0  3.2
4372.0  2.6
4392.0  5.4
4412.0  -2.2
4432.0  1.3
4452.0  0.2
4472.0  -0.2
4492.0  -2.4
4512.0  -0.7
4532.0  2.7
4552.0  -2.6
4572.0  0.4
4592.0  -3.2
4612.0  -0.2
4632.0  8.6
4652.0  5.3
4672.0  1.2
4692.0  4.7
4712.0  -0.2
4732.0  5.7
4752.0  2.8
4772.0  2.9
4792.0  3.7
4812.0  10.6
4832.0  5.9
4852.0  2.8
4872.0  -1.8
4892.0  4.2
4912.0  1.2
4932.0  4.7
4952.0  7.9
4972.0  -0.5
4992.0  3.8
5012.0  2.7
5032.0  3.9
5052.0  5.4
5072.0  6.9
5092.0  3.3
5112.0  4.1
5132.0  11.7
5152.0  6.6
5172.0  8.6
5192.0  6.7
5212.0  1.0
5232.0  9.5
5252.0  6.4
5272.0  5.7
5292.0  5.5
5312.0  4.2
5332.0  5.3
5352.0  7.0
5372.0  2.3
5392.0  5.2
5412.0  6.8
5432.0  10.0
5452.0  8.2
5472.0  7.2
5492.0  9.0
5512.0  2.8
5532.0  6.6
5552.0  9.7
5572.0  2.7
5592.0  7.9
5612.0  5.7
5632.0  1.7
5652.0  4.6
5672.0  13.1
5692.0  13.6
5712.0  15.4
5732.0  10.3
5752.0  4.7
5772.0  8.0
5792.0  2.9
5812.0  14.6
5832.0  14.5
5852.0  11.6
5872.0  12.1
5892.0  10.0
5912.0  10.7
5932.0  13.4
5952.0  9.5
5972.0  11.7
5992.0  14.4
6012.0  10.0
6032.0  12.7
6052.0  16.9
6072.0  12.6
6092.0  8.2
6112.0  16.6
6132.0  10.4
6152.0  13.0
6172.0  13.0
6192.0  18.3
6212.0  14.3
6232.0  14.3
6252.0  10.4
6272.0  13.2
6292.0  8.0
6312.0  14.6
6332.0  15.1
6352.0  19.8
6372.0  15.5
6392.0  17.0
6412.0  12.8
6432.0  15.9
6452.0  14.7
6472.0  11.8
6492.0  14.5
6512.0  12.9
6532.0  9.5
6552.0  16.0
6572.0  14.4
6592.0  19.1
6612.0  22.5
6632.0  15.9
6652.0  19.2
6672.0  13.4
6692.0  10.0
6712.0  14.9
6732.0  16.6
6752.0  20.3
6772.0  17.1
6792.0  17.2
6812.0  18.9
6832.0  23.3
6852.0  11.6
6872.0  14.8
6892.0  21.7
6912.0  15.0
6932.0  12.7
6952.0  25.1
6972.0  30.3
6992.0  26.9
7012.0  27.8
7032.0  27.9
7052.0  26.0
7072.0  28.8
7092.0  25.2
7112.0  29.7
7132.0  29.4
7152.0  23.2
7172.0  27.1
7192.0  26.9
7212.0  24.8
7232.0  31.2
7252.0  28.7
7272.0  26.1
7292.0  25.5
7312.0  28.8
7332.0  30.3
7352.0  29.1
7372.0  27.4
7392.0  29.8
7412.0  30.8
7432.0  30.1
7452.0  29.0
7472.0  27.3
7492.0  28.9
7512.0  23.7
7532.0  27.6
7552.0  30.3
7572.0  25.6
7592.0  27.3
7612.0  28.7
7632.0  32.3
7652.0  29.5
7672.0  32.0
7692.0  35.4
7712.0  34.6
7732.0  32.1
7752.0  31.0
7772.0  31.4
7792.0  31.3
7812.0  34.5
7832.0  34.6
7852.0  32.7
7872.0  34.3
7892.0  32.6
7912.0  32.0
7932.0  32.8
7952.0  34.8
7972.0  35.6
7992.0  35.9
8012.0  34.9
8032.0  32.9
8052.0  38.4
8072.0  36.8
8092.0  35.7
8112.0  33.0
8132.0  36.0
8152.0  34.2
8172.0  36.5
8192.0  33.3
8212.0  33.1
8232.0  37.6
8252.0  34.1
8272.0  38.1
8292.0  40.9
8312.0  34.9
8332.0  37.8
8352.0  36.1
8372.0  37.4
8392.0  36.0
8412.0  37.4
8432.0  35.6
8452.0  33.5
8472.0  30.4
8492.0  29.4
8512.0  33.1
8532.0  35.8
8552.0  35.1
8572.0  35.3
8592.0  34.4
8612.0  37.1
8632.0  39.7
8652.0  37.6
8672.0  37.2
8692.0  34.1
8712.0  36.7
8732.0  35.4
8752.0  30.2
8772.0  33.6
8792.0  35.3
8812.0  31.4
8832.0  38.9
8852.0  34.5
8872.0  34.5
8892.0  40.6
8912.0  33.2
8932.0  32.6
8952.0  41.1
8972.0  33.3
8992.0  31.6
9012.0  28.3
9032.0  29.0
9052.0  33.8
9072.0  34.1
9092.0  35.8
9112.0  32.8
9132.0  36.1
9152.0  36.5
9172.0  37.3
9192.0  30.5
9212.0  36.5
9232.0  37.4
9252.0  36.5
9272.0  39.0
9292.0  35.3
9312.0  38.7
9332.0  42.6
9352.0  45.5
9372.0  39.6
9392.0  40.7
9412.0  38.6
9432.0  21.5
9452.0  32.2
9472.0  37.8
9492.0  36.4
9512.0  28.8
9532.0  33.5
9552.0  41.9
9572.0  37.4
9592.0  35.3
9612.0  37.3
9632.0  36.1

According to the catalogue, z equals 0.744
